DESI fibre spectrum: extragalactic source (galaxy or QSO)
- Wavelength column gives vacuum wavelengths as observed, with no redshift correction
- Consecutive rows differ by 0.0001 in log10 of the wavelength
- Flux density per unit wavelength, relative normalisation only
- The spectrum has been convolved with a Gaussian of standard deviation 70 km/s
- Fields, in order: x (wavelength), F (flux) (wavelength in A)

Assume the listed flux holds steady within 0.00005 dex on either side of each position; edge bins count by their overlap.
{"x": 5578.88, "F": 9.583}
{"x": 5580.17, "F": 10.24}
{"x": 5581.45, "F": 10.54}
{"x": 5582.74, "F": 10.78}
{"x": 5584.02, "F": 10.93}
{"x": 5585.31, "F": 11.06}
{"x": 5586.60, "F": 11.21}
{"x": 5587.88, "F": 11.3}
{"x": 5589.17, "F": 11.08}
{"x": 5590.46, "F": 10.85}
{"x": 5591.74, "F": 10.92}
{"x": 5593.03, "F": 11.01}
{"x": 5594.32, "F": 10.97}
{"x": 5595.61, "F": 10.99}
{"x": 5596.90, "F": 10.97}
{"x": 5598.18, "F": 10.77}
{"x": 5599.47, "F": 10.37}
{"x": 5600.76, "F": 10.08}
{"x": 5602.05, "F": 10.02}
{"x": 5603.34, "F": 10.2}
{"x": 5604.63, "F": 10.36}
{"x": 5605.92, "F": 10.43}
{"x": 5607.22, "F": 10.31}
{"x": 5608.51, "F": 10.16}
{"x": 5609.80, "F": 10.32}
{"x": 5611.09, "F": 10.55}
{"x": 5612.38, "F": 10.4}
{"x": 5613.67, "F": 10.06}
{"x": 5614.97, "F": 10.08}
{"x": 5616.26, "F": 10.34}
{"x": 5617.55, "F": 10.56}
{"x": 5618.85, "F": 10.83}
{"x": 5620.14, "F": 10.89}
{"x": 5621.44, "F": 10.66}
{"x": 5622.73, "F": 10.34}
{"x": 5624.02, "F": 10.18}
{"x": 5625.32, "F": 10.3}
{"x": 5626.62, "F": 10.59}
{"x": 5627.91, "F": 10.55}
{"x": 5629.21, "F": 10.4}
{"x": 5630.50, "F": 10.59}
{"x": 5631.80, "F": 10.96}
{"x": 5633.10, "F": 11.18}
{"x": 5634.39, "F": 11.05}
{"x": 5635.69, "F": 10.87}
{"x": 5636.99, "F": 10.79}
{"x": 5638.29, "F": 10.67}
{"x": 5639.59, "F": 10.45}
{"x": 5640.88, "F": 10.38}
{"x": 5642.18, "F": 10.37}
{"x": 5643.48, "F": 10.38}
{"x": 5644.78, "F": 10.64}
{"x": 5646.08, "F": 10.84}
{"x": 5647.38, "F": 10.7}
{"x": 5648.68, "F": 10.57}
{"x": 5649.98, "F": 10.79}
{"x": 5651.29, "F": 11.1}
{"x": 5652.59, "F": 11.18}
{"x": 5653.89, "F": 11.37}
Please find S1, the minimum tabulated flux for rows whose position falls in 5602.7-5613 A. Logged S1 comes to 10.16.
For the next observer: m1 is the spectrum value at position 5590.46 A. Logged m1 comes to 10.85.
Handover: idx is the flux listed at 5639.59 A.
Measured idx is 10.45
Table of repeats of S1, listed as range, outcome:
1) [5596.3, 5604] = 10.02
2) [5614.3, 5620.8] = 10.08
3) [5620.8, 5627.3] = 10.18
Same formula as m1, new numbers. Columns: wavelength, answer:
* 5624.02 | 10.18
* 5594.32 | 10.97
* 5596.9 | 10.97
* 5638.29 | 10.67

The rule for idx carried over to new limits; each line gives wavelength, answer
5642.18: 10.37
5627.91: 10.55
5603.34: 10.2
